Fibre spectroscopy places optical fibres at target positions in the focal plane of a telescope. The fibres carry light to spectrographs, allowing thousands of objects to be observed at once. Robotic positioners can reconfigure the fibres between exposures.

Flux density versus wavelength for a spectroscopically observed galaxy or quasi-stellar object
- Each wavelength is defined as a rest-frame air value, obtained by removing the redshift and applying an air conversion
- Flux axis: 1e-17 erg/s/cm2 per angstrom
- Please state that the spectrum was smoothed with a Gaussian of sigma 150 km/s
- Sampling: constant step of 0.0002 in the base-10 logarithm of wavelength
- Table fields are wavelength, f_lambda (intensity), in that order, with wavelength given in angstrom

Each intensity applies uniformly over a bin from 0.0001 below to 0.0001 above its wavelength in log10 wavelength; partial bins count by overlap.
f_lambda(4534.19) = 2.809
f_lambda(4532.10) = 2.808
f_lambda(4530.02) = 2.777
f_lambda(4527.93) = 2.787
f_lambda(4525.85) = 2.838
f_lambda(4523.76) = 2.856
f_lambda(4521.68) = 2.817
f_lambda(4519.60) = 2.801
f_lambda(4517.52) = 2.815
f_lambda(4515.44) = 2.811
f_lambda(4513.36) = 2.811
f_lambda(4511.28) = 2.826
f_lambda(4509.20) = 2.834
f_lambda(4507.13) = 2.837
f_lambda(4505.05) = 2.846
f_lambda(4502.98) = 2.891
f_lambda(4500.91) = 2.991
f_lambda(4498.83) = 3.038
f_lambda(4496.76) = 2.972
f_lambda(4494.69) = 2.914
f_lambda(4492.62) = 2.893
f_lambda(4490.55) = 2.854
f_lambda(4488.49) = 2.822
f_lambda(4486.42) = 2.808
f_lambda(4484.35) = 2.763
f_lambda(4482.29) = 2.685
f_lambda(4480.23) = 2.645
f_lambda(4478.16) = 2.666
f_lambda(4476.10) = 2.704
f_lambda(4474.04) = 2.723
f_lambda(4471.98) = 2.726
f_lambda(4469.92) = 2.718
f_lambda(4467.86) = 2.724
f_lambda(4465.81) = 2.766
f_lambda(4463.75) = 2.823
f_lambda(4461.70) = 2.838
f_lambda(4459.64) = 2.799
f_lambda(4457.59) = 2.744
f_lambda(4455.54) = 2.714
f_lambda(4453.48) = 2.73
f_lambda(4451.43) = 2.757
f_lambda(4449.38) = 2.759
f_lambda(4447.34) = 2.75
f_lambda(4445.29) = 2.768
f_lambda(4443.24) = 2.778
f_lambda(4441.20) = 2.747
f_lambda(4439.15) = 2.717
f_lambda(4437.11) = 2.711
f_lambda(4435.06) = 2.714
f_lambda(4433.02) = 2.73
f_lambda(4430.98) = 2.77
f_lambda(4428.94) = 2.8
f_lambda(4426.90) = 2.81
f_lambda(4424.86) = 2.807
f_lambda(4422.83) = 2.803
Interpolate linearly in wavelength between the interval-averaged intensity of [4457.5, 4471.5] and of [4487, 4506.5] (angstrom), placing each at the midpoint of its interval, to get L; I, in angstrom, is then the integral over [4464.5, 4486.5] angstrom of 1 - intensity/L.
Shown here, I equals 0.8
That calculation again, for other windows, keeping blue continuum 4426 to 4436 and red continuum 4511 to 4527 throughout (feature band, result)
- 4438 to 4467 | 0.2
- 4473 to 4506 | -0.3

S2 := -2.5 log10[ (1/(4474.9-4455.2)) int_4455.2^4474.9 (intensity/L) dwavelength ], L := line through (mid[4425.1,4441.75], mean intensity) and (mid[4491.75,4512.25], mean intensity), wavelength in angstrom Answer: 0.02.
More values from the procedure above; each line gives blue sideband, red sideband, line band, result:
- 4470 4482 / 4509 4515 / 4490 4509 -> -0.05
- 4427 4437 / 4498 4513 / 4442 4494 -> 0.02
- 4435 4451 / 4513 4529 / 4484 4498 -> -0.03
